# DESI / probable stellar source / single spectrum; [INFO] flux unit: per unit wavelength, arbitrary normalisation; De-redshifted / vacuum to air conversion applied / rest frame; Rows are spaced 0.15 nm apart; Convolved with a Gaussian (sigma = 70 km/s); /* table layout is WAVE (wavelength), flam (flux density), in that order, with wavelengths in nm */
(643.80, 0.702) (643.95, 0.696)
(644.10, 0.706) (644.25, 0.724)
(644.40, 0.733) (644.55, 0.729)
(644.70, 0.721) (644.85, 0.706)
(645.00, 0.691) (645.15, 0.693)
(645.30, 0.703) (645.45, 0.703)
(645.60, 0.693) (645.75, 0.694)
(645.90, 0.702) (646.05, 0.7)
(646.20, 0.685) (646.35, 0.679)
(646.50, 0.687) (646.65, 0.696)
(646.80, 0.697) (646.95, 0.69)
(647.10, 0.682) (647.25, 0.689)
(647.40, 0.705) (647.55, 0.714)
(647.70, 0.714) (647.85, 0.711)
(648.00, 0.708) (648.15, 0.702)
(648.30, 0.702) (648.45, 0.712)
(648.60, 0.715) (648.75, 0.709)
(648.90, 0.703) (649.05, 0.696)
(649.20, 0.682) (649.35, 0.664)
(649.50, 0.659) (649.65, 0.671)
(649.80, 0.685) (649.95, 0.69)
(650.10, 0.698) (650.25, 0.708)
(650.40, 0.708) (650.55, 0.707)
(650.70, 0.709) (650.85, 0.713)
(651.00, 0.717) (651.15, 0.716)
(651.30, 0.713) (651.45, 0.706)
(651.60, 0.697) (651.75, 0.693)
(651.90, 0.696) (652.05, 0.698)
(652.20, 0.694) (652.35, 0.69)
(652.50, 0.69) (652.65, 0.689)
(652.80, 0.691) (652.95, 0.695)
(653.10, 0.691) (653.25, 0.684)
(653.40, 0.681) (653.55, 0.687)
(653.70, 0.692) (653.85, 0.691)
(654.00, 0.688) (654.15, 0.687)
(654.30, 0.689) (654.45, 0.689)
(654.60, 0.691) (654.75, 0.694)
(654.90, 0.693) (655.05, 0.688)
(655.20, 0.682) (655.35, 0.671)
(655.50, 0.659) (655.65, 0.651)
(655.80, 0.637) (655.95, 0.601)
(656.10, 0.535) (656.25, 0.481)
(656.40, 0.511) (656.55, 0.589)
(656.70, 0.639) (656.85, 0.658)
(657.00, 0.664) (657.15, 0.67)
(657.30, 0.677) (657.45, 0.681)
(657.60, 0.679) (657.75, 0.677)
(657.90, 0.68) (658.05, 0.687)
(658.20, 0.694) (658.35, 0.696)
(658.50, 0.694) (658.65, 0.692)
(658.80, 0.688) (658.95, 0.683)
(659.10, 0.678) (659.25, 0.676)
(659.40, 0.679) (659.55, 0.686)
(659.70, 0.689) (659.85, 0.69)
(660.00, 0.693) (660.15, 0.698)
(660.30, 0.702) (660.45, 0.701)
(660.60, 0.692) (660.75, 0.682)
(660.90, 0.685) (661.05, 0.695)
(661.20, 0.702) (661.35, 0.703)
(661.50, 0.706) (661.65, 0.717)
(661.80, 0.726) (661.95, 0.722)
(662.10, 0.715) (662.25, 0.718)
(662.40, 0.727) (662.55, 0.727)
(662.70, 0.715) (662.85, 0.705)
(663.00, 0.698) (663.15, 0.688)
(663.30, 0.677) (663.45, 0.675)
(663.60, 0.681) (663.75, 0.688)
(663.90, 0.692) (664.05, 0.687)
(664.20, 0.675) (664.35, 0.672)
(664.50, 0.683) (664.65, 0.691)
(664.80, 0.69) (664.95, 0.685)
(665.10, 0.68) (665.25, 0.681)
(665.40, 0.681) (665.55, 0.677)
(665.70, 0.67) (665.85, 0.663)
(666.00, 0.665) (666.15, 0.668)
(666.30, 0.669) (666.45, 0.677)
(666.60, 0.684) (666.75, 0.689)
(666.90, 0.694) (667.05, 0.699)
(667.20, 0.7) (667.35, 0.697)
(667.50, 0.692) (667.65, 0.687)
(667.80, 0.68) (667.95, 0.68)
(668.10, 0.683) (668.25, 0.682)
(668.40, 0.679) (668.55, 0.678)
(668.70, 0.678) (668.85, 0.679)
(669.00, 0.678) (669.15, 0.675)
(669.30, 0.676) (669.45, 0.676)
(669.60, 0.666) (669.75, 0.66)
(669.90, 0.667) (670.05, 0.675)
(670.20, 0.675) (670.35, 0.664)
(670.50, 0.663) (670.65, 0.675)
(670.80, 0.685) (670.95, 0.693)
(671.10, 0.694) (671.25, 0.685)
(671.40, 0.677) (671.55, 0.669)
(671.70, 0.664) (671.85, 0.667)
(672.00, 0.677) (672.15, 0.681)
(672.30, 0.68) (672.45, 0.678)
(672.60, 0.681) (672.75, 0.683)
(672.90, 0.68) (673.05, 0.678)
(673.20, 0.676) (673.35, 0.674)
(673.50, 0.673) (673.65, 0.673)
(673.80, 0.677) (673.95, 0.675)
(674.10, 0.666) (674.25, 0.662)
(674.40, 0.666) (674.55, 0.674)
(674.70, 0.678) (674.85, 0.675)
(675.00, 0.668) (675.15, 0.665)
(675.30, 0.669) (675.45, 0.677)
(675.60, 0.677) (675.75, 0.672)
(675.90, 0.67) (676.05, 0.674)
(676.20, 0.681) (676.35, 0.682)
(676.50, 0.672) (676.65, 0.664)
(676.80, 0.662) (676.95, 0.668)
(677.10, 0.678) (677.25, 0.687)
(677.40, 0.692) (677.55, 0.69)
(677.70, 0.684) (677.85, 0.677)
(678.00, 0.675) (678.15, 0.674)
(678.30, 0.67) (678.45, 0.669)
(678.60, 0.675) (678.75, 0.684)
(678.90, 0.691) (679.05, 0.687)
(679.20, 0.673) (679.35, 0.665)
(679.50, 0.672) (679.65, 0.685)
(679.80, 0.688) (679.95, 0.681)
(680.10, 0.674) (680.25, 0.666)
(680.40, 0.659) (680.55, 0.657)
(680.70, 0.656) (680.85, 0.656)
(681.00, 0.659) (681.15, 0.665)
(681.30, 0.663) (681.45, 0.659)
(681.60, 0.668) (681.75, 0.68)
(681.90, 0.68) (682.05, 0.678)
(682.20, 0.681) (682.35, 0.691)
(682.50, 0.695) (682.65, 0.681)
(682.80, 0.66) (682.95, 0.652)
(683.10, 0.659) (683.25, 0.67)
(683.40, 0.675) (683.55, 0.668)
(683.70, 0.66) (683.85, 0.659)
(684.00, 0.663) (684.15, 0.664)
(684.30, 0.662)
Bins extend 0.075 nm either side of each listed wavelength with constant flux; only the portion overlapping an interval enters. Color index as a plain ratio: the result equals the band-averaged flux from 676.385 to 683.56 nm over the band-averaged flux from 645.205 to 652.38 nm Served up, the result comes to 0.96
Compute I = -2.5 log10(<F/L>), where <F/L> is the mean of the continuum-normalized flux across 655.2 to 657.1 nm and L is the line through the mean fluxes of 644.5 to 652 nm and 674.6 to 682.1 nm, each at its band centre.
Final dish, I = 0.13 mag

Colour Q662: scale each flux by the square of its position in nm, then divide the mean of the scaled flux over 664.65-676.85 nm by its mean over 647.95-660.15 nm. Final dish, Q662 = 1.0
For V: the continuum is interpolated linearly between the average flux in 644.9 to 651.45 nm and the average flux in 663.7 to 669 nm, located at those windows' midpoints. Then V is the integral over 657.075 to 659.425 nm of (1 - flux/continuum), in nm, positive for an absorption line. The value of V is 0.02 nm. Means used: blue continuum 0.698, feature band 0.683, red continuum 0.682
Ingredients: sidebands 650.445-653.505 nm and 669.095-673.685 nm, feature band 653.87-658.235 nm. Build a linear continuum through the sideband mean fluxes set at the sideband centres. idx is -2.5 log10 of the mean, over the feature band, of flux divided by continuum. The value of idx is 0.065 mag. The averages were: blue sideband 0.698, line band 0.653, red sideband 0.676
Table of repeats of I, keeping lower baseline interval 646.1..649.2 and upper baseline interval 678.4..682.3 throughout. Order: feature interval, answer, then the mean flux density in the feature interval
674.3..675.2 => 0.009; 0.671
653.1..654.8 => 0.009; 0.688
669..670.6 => 0.017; 0.67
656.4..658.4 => 0.046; 0.662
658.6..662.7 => -0.017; 0.699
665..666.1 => 0.017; 0.674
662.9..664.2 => 0.001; 0.685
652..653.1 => 0.005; 0.692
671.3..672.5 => 0.008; 0.674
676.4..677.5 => 0.000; 0.675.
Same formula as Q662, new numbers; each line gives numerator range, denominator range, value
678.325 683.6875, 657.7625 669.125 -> 1.03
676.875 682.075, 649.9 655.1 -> 1.05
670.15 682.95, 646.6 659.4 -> 1.06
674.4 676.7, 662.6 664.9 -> 1.01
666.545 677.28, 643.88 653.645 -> 1.04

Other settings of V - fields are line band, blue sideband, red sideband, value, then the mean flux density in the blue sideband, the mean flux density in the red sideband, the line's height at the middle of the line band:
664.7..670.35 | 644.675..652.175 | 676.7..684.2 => 0.03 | 0.698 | 0.673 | 0.683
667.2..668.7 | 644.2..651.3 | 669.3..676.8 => -0.01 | 0.7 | 0.674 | 0.679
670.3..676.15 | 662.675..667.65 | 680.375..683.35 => 0.02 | 0.684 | 0.669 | 0.677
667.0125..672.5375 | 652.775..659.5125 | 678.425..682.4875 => -0.07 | 0.665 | 0.673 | 0.67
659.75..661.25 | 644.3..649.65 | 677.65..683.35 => -0.01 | 0.699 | 0.673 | 0.688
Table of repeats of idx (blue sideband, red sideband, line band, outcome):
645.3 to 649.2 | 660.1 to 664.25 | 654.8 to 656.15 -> 0.08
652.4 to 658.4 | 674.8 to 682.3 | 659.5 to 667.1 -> -0.04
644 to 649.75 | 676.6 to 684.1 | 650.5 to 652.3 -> -0.01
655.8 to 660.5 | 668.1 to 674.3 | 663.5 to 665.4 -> -0.03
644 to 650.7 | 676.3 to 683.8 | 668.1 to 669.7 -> 0.01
